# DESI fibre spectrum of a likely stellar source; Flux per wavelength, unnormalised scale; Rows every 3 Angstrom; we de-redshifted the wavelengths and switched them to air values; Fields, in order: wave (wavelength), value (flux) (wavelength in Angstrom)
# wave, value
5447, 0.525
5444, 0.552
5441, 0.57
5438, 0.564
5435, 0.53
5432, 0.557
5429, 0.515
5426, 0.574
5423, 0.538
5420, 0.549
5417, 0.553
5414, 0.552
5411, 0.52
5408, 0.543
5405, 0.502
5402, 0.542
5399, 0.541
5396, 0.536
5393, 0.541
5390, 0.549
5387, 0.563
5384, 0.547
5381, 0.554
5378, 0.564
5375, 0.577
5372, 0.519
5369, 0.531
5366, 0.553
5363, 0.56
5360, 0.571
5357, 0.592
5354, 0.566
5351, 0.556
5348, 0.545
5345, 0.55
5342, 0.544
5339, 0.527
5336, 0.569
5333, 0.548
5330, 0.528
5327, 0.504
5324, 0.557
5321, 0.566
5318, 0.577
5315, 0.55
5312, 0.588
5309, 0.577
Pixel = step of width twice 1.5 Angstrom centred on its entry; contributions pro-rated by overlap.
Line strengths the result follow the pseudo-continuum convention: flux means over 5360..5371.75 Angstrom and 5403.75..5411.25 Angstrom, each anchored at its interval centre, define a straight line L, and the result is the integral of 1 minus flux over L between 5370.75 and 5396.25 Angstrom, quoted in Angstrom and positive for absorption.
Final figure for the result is -0.7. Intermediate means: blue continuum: 0.548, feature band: 0.551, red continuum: 0.523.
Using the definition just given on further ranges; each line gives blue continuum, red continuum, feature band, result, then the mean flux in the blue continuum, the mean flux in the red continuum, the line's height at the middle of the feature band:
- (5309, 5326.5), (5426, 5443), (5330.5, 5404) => 0.9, 0.565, 0.55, 0.558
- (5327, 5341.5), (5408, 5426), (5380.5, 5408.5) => 0.1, 0.539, 0.545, 0.543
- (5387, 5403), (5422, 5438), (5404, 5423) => 0.2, 0.544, 0.545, 0.544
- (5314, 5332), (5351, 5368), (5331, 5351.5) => 0.3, 0.547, 0.566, 0.557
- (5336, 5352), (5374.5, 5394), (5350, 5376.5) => -0.4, 0.546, 0.556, 0.551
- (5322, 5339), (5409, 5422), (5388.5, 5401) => 0.0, 0.541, 0.543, 0.543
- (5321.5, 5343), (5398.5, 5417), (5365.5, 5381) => -0.3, 0.541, 0.535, 0.537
